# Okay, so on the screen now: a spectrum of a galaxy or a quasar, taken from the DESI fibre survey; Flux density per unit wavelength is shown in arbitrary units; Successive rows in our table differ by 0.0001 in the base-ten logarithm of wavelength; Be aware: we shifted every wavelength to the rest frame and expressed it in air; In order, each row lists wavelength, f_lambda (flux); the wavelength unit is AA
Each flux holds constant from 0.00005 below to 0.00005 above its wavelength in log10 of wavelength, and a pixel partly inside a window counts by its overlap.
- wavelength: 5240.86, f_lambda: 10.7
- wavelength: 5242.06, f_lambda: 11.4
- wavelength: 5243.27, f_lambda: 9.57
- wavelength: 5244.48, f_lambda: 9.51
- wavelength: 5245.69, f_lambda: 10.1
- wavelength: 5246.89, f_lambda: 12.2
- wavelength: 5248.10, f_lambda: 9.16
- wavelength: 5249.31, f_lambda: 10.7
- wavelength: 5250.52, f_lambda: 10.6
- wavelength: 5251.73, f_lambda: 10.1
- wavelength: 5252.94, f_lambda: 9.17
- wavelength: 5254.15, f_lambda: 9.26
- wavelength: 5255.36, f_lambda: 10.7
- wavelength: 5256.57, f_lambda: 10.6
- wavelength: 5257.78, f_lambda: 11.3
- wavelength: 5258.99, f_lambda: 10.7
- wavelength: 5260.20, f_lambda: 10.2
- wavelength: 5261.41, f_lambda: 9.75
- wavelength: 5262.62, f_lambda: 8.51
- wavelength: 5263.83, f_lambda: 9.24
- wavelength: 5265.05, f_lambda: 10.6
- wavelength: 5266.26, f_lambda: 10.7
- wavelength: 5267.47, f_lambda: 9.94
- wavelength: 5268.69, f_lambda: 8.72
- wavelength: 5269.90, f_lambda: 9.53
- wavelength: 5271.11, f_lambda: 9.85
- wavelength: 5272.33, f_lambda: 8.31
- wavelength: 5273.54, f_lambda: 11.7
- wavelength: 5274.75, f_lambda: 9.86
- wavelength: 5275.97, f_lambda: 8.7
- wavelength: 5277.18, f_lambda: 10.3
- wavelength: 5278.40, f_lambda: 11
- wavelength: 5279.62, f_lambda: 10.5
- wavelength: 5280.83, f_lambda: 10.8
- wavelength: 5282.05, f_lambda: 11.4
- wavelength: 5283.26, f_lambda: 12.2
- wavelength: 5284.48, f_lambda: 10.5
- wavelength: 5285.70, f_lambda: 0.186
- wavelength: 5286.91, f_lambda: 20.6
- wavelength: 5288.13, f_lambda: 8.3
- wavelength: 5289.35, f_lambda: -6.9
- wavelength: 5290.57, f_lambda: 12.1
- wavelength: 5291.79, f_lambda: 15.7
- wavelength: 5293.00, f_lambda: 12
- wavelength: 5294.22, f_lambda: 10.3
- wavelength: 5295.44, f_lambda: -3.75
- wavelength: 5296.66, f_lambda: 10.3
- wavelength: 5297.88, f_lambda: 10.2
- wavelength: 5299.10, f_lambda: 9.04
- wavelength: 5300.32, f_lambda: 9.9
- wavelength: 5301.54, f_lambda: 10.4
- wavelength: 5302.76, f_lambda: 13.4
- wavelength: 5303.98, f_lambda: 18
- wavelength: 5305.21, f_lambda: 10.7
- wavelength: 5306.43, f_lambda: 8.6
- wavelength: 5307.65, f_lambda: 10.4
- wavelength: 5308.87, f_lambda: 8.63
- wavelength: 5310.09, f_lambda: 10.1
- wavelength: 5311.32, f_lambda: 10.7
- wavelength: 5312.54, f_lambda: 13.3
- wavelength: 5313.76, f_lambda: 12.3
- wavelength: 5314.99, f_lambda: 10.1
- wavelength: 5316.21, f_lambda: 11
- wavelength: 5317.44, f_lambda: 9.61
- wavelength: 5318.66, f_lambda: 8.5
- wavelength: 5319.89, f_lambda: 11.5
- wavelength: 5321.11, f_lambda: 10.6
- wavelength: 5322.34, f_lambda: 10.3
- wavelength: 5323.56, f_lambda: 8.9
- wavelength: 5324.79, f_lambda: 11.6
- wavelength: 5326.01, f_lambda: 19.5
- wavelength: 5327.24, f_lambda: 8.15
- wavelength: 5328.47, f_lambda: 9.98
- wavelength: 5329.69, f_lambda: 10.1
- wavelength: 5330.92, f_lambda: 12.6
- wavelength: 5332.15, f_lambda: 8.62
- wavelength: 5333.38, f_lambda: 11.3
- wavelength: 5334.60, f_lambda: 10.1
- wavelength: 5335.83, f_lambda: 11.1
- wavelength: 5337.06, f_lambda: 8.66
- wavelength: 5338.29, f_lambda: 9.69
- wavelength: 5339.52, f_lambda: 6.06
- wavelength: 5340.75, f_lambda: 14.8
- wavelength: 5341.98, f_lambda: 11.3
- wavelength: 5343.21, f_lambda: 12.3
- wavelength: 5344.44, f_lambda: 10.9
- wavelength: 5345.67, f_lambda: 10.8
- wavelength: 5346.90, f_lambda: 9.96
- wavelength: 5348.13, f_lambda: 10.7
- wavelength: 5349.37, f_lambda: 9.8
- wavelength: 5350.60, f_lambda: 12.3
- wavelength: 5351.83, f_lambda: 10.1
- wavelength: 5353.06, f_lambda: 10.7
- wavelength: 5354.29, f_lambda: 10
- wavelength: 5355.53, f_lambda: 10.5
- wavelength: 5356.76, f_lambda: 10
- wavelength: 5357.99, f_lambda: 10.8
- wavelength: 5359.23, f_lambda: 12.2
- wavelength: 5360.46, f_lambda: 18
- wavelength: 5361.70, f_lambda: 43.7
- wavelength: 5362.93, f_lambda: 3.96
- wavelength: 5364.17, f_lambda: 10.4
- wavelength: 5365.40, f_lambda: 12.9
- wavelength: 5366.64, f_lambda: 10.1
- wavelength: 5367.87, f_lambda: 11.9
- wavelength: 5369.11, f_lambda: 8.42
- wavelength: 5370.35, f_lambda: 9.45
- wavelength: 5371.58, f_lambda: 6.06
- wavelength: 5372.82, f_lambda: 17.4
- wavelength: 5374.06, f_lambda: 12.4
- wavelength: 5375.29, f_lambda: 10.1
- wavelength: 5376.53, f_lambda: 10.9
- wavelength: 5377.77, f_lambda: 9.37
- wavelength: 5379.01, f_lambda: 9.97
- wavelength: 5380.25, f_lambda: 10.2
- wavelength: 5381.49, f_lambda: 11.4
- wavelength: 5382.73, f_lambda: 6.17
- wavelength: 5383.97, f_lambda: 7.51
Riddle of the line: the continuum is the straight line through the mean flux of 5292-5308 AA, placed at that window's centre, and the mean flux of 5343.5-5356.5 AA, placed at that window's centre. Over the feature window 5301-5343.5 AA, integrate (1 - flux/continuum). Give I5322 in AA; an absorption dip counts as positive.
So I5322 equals -2.51 AA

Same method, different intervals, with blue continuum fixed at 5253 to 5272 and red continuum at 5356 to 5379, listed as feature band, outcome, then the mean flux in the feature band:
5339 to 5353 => 1.4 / 10.8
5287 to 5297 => 2.6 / 7.86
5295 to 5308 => 1.2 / 9.91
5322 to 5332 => 0.2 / 11.3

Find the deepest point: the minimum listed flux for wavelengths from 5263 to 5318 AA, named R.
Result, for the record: -6.9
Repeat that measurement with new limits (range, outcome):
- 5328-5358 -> 6.06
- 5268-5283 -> 8.31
